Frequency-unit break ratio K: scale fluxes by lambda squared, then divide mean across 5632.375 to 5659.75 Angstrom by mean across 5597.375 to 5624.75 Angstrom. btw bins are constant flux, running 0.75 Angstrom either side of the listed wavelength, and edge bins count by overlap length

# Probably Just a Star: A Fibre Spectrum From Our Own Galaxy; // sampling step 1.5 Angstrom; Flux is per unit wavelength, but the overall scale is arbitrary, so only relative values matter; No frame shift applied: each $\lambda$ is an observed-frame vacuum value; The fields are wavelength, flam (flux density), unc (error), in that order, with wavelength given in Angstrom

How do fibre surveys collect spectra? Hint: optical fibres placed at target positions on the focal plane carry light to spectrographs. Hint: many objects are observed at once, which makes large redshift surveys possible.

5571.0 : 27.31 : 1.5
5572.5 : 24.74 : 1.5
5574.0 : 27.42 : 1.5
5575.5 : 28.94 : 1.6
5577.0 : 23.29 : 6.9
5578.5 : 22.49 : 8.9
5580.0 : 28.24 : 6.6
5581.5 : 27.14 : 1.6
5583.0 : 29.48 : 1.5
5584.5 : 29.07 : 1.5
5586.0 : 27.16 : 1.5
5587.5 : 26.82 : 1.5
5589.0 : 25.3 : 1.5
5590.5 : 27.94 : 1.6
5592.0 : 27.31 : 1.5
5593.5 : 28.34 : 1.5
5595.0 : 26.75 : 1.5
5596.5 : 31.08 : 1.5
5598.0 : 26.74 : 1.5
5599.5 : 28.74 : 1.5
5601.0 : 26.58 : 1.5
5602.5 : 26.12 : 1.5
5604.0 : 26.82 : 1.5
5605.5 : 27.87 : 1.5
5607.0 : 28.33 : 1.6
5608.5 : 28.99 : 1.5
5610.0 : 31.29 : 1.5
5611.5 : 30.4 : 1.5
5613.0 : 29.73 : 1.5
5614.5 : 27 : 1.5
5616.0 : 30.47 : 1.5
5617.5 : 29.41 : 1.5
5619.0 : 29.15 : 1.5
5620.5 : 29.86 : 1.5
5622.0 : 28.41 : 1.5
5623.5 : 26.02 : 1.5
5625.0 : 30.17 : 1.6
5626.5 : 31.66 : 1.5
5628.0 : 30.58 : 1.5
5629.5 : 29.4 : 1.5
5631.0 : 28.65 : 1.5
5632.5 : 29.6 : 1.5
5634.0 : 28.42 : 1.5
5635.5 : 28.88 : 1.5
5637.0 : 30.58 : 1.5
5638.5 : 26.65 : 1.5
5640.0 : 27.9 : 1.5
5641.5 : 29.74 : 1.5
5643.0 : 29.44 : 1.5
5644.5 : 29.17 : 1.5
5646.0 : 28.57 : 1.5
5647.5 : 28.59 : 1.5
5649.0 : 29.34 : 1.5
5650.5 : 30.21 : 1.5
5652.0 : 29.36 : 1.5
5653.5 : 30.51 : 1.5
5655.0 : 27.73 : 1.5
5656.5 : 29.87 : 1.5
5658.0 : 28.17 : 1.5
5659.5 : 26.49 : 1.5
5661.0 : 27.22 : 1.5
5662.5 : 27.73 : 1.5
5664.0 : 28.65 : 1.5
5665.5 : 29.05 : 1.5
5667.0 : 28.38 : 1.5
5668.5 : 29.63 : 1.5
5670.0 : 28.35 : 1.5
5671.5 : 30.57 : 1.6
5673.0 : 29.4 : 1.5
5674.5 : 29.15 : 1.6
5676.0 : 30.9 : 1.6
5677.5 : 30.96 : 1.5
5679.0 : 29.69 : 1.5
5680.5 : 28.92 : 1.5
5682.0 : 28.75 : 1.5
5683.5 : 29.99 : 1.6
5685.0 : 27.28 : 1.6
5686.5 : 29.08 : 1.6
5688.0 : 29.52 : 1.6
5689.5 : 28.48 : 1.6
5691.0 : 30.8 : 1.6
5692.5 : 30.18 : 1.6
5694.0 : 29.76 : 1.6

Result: 1.03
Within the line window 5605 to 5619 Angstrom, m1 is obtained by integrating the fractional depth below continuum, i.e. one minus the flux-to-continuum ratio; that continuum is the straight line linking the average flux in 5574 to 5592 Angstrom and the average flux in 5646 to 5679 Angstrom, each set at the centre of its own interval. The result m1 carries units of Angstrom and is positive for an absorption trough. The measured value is -0.8 Angstrom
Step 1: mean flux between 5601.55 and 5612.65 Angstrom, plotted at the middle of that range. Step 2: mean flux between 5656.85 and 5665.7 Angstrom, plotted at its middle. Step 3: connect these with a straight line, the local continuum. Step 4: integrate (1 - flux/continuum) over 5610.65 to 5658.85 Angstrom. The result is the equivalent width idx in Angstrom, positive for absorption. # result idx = -1.6 Angstrom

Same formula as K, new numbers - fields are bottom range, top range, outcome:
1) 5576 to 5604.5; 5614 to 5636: 1.09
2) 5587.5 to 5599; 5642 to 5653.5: 1.08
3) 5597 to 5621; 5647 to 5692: 1.04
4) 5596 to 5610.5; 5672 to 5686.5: 1.07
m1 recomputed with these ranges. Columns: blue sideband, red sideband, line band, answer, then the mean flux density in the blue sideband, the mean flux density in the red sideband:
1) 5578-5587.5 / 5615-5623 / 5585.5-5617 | 0.3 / 27.4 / 29.3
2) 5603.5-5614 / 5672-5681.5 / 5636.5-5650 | 0.3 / 29.1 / 29.8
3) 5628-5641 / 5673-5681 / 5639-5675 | 0.7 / 28.9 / 29.9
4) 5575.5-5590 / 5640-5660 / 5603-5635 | -1.4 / 26.7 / 29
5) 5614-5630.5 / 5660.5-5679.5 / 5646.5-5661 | 0.2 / 29.3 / 29.2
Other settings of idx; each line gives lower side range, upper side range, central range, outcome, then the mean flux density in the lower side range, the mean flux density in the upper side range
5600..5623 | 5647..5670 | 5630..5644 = -0.09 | 28.7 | 28.7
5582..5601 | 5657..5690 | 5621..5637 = -0.52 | 27.8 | 28.9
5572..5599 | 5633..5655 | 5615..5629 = -0.56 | 27.2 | 29.1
